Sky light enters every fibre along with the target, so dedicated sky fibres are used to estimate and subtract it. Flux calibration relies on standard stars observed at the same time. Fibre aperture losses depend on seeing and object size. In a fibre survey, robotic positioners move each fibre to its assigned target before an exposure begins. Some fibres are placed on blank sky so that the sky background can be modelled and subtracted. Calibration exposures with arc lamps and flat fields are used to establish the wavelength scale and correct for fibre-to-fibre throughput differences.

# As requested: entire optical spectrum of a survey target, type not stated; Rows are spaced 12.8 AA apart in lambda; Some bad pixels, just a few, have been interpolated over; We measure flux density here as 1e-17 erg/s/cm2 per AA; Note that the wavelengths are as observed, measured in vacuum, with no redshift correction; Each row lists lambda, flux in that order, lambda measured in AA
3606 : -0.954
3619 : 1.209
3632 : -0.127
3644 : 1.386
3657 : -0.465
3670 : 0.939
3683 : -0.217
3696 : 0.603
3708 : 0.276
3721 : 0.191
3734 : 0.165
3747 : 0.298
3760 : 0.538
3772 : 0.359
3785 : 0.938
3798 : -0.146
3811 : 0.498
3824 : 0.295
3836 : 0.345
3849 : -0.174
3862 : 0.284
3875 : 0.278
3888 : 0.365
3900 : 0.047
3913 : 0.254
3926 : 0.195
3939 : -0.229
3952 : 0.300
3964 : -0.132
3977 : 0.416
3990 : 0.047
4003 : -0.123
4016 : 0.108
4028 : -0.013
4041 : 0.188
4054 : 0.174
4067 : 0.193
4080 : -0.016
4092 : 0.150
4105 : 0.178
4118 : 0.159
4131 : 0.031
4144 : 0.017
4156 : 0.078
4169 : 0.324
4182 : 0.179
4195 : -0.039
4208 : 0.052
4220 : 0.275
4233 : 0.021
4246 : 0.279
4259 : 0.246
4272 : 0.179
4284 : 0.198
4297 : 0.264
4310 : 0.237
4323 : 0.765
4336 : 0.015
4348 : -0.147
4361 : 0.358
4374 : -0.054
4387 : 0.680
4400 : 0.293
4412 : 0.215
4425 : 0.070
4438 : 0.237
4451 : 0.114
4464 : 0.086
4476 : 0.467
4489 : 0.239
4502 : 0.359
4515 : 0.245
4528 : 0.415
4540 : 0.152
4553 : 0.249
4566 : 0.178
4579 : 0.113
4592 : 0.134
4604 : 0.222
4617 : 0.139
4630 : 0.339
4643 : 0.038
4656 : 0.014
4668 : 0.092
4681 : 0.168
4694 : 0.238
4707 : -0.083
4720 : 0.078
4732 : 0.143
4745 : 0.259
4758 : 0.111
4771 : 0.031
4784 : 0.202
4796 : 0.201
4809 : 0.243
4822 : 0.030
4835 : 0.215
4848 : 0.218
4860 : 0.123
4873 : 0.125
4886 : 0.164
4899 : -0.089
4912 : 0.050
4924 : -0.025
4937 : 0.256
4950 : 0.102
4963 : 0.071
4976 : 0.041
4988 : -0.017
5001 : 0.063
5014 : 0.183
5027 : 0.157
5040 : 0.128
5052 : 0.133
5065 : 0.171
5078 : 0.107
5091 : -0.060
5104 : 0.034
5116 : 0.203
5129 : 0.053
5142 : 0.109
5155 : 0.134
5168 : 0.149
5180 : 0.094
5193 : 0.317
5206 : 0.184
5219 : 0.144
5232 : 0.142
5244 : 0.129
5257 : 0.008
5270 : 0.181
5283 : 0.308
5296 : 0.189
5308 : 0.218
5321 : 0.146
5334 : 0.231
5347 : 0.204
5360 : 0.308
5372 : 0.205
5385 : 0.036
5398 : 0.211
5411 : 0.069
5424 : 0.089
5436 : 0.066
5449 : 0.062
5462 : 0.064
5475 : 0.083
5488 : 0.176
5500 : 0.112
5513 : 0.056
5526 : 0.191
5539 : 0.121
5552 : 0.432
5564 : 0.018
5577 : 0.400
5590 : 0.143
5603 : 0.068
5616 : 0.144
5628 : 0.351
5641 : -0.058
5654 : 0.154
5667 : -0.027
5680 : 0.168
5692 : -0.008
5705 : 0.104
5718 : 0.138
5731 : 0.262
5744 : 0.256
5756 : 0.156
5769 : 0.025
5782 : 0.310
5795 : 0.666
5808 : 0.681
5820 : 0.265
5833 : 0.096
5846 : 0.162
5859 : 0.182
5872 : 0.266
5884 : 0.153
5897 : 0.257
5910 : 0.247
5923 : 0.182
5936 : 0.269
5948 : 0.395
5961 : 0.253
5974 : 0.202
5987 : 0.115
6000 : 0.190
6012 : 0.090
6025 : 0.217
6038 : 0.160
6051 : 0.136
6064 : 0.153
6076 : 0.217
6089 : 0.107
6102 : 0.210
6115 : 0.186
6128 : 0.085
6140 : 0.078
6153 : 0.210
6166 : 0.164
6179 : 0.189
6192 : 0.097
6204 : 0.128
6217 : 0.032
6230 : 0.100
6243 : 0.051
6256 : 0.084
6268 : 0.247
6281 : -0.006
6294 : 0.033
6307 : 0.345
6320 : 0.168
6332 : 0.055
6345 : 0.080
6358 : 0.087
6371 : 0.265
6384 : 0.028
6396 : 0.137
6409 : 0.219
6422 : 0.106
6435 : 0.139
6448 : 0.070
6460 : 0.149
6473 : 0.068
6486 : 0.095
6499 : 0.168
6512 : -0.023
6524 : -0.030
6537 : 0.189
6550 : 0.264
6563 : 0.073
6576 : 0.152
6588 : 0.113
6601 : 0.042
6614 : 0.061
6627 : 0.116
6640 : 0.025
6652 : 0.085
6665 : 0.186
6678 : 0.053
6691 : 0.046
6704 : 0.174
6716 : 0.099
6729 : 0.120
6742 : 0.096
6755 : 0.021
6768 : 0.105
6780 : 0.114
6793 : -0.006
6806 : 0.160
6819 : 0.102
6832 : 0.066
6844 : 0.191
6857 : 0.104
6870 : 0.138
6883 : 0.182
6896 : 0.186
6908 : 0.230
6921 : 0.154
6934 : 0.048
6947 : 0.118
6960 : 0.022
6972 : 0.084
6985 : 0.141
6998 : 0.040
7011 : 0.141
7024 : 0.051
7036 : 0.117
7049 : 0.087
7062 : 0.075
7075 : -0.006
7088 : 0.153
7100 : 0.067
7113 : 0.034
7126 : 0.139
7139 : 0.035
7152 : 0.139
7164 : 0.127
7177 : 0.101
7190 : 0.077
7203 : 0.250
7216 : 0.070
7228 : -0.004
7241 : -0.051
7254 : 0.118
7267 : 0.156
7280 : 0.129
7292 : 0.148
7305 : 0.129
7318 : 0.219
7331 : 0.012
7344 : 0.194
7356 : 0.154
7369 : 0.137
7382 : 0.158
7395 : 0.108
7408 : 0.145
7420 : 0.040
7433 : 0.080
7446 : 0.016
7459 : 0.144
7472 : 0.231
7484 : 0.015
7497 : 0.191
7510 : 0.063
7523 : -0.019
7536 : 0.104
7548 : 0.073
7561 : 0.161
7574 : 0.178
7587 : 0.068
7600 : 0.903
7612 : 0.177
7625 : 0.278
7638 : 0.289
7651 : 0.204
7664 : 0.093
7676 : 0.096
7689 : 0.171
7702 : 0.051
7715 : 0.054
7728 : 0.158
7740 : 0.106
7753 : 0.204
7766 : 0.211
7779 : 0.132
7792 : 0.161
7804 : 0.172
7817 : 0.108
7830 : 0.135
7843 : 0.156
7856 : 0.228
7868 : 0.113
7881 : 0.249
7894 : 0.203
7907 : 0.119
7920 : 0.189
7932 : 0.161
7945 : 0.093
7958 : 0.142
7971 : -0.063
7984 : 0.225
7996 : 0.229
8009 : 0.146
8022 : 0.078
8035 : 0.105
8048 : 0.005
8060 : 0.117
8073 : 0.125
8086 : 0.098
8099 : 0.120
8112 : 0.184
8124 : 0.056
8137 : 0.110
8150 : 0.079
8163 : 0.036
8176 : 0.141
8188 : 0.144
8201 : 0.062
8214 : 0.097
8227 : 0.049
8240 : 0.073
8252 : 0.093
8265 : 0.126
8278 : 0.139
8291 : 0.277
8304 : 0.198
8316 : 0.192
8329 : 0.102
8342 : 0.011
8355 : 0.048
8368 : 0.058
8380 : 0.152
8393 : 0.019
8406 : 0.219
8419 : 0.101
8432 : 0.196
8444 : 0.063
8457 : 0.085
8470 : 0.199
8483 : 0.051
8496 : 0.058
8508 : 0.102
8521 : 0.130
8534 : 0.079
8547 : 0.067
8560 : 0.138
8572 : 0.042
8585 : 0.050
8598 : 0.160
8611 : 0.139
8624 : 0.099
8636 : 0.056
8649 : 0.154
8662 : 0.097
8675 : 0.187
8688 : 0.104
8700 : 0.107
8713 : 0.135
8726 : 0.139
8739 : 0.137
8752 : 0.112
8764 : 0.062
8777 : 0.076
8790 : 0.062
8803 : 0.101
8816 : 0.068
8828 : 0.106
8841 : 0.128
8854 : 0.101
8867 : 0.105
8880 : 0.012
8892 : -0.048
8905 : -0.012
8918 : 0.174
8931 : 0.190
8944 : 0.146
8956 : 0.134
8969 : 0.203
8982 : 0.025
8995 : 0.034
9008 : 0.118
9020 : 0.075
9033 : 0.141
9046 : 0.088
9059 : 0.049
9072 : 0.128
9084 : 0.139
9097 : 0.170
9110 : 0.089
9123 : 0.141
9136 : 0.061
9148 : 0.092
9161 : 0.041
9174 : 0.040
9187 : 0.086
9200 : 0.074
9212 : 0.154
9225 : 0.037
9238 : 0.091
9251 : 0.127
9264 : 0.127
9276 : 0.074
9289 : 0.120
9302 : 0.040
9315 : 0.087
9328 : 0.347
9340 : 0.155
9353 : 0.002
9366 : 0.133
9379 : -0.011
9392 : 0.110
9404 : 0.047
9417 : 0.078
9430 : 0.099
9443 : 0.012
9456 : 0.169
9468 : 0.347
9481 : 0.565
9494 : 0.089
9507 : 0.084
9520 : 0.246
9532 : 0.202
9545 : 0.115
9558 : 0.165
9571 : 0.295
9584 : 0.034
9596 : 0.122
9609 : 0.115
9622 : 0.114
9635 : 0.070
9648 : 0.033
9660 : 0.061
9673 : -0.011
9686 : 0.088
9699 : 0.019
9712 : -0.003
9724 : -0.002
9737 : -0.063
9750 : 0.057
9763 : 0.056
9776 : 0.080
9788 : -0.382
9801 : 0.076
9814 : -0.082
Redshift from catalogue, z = 0.158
